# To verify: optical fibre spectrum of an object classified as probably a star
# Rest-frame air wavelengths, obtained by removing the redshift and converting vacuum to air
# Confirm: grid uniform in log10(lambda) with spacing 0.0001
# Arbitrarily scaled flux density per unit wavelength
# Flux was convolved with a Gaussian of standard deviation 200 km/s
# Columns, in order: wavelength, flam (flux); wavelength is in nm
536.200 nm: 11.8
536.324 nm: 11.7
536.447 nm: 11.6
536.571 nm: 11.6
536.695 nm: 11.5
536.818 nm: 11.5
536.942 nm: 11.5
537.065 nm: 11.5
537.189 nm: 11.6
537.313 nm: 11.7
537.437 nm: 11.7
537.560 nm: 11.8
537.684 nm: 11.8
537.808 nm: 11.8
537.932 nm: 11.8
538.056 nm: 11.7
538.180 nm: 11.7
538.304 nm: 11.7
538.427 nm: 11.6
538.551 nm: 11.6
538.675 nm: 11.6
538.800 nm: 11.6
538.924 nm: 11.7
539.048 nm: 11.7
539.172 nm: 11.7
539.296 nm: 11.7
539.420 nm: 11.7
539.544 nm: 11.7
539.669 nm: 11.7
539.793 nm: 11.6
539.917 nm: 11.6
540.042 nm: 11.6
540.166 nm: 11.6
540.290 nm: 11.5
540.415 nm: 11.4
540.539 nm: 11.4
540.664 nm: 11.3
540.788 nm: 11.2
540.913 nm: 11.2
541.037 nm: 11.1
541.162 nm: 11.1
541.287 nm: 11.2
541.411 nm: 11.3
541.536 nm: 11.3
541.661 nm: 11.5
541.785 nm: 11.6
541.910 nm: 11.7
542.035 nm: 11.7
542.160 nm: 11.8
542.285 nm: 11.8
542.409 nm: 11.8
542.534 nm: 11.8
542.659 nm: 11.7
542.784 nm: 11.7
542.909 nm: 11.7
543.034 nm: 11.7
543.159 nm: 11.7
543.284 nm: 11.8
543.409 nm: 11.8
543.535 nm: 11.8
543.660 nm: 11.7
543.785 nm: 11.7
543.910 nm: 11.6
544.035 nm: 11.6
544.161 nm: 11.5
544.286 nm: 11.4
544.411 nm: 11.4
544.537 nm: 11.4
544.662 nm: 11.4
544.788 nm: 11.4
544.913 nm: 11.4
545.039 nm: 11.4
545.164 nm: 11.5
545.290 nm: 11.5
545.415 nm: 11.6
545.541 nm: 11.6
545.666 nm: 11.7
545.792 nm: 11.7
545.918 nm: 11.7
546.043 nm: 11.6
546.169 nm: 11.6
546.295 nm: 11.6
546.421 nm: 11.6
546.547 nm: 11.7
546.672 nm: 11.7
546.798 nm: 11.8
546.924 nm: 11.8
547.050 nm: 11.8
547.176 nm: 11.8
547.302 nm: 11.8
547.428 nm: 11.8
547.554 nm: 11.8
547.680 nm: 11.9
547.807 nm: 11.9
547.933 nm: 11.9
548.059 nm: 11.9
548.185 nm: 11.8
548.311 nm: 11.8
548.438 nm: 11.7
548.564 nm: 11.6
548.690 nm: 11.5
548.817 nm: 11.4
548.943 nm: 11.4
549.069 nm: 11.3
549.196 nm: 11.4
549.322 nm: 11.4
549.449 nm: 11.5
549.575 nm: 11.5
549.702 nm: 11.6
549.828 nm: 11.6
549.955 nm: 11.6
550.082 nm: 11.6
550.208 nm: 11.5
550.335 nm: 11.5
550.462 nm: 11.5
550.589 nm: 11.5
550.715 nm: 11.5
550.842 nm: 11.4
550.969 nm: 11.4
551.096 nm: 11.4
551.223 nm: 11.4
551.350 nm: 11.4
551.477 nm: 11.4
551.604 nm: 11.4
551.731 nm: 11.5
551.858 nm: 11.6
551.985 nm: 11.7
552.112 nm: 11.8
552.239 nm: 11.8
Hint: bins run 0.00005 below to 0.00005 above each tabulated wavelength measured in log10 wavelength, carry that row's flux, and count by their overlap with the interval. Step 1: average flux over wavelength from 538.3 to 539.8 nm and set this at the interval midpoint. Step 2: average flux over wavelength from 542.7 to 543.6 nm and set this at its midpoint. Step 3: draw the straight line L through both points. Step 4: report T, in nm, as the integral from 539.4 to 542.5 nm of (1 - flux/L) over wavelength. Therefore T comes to 0.05 nm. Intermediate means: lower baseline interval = 11.7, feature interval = 11.5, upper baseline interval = 11.7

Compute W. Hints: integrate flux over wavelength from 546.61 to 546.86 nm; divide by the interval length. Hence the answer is 11.7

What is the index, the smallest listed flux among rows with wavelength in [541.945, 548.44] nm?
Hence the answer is 11.4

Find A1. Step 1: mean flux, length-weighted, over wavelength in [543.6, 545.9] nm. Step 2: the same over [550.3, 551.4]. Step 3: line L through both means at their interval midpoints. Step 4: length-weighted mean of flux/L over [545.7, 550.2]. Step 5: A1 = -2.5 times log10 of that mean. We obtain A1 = -0.02 mag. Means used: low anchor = 11.5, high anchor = 11.4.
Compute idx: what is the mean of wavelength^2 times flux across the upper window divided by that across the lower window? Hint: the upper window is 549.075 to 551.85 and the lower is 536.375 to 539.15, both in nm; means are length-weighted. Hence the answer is 1.0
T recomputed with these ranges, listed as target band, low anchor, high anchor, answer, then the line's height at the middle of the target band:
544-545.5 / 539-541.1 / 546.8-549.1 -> 0.02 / 11.6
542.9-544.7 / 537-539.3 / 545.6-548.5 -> 0.02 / 11.7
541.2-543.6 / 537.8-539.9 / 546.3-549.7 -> 0.01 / 11.7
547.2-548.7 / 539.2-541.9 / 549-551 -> -0.04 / 11.5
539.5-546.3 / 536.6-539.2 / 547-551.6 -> 0.04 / 11.6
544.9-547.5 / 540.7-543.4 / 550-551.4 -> -0.03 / 11.5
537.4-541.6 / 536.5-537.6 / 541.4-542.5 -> 0.02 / 11.6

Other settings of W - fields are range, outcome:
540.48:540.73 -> 11.3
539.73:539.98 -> 11.6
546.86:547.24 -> 11.8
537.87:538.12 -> 11.7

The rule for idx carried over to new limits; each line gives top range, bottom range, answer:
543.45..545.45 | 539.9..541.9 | 1.03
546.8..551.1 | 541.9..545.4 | 1.02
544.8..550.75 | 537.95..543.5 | 1.03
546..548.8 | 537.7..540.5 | 1.04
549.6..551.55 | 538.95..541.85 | 1.04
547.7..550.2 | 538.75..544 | 1.03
